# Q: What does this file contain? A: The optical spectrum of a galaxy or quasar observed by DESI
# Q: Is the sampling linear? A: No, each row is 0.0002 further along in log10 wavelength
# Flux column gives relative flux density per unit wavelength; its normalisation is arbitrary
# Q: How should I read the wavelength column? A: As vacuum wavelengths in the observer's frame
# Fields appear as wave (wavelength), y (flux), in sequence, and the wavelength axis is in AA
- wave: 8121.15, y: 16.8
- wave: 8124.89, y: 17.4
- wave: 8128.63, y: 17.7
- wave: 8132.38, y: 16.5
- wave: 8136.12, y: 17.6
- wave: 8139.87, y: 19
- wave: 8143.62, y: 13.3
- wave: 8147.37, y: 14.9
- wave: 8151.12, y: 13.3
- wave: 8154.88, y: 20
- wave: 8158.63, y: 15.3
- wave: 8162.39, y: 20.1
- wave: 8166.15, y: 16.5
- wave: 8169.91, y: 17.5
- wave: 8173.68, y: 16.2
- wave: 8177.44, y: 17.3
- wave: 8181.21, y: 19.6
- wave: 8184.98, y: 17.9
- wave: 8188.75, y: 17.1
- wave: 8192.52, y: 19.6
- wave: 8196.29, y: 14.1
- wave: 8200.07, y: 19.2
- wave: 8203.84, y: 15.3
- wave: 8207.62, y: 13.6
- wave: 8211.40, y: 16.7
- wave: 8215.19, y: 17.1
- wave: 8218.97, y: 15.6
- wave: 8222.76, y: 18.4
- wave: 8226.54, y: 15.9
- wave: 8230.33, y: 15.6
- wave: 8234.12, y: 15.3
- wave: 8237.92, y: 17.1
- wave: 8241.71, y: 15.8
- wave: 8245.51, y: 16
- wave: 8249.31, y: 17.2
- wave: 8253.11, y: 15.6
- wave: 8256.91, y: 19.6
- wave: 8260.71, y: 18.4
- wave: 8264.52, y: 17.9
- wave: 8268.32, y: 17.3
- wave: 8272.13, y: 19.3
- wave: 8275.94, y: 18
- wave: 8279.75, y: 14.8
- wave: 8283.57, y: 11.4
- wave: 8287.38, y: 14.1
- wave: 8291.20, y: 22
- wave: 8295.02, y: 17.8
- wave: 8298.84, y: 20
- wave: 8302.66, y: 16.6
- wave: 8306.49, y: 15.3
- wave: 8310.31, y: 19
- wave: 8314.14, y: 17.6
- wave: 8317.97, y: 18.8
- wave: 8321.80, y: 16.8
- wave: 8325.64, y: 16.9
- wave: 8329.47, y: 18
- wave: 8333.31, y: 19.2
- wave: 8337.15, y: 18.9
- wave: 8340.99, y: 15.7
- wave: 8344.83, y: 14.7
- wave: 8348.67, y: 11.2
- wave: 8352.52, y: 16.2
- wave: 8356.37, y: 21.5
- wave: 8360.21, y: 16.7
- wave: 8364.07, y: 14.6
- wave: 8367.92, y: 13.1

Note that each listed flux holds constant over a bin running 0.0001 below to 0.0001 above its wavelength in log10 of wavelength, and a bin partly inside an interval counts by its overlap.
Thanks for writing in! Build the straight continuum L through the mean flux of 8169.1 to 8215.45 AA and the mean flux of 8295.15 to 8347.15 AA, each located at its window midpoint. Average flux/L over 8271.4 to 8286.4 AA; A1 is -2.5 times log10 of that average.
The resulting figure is 0.12 mag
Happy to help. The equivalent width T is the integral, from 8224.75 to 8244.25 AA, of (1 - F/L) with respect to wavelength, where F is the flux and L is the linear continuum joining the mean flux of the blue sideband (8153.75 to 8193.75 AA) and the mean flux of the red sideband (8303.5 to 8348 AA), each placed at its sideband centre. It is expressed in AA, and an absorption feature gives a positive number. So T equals 1.81 AA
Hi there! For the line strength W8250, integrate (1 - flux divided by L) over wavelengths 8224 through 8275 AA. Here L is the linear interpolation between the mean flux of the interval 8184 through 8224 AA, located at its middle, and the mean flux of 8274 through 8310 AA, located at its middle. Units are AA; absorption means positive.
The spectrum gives -0.9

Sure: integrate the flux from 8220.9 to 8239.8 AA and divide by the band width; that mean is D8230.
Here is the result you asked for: 16.5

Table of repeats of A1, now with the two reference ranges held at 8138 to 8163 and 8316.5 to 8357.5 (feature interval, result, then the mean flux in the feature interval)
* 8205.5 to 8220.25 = 0.056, 15.7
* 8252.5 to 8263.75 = -0.088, 18.1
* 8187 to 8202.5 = -0.058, 17.4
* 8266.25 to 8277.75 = -0.089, 18.2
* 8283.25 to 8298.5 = -0.025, 17.2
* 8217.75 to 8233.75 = 0.020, 16.3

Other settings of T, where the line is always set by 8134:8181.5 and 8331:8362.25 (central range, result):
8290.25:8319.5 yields -2.6 AA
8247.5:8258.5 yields -0.4 AA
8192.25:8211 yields 0.8 AA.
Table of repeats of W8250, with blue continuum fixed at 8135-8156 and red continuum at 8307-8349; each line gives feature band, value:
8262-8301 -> -0.9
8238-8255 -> 0.5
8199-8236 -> 0.8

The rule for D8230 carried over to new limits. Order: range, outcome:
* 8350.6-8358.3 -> 18.9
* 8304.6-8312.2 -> 17.2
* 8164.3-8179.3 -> 16.9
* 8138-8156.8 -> 16.1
